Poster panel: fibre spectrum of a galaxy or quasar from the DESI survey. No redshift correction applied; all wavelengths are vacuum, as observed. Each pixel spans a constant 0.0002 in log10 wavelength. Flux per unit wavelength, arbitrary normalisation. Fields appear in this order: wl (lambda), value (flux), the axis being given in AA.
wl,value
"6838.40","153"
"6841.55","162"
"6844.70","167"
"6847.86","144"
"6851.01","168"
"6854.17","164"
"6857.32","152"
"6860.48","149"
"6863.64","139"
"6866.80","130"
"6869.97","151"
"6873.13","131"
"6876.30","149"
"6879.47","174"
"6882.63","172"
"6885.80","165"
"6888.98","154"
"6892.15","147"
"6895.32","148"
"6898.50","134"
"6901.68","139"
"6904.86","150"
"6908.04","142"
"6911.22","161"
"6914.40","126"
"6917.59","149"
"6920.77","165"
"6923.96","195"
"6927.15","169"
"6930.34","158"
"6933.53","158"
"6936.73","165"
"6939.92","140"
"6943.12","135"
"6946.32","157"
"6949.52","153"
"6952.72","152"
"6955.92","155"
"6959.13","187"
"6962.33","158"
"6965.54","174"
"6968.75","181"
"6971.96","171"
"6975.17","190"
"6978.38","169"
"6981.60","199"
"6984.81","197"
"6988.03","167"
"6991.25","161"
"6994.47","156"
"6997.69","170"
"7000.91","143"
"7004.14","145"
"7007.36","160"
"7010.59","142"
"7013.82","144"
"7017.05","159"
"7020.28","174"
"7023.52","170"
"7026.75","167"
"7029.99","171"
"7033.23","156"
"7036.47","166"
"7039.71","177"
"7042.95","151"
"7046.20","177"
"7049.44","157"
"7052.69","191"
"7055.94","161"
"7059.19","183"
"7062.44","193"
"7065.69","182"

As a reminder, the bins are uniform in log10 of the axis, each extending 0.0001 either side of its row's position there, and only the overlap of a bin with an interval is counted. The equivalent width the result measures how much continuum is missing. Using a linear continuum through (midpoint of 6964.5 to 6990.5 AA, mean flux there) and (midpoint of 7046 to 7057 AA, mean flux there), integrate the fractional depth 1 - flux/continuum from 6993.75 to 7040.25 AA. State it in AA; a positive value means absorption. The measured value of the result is 4.2 AA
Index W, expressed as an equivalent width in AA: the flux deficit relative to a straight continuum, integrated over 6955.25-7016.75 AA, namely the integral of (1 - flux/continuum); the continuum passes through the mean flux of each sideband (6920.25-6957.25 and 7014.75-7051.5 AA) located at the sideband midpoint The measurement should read -1.8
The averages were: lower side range 158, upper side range 166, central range 167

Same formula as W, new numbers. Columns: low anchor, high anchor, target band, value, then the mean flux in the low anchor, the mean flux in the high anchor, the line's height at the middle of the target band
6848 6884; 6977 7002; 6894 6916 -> 2.1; 152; 171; 158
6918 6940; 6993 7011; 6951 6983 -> -2.9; 165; 153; 159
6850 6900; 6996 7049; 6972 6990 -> -2.8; 152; 161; 158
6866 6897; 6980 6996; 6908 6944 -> 1.4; 153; 176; 162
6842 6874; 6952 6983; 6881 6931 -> 1.9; 150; 174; 161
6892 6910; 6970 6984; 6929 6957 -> 2.2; 143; 183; 165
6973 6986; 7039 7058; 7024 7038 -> 0.7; 188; 169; 174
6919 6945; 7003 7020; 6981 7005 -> -1.9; 160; 152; 154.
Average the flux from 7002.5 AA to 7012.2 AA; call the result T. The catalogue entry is 149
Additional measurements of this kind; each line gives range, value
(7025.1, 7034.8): 165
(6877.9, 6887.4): 170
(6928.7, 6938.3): 160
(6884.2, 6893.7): 155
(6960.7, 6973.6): 171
